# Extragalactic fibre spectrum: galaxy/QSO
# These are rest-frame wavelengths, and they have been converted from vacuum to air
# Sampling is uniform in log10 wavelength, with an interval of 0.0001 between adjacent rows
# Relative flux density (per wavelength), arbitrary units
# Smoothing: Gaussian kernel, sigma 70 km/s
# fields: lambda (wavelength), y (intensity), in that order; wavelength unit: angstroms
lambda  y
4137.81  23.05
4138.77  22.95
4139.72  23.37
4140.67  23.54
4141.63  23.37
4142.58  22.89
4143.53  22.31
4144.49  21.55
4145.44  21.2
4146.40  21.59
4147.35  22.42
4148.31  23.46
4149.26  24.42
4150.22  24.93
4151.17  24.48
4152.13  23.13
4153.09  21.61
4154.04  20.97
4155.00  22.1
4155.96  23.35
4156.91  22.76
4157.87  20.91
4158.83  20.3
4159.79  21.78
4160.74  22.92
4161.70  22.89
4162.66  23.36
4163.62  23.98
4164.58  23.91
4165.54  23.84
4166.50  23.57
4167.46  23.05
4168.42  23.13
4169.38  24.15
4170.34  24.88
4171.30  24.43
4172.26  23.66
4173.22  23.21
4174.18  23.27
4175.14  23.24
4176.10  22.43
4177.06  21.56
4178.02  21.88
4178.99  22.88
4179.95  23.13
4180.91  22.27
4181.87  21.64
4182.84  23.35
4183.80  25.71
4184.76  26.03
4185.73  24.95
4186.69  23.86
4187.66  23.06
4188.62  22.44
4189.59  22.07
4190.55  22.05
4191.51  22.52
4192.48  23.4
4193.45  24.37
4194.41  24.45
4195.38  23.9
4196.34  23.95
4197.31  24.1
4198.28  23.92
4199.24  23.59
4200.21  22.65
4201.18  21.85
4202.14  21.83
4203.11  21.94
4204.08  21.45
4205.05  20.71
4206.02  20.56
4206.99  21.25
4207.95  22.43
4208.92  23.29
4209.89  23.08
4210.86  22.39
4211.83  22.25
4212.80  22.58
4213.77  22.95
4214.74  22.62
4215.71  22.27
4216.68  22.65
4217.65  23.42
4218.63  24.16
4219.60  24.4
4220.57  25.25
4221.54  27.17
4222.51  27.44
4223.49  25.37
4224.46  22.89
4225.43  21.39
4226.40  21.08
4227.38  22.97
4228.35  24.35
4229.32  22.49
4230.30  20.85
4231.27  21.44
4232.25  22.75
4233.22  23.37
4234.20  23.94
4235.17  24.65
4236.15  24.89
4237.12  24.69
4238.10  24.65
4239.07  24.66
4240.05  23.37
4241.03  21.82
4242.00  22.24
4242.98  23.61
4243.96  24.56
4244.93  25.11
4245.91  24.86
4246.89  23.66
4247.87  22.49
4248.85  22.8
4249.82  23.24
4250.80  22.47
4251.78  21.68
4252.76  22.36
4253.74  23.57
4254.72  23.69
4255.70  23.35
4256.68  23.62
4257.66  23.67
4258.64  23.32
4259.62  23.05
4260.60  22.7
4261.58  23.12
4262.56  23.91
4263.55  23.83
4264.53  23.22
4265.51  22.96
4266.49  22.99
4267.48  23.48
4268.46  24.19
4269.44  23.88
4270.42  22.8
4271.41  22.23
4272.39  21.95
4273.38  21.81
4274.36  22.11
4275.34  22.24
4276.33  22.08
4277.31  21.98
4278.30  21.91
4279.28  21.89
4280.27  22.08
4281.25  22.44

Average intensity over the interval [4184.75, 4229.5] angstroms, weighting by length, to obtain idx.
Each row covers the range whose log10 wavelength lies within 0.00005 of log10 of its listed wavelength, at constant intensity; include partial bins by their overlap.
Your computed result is 23.2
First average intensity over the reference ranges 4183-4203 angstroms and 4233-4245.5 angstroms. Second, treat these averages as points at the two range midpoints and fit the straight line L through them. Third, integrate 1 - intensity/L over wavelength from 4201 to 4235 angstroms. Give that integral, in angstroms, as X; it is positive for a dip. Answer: 1.2 angstroms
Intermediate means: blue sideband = 23.5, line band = 22.9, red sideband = 24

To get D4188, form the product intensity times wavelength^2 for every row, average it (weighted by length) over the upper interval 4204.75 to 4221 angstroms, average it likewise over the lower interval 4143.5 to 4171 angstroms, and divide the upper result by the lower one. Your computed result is 1.02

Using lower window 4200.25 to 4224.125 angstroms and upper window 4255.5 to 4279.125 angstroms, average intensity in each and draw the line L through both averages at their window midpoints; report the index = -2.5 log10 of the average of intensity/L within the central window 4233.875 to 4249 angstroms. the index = -0.04 mag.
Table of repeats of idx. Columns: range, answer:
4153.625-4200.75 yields 23.2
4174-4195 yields 23.2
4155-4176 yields 23.1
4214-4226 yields 24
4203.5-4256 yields 23.2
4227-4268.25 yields 23.4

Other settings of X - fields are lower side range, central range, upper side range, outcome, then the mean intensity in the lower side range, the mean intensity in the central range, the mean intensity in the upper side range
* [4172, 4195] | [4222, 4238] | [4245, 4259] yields -0.1 angstroms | 23.2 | 23.4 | 23.2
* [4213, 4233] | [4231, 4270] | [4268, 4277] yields -0.9 angstroms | 23.4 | 23.5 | 22.6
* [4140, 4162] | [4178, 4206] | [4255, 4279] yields -0.5 angstroms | 22.6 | 23.1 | 22.9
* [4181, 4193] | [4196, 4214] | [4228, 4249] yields 0.8 angstroms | 23.4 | 22.4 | 23.5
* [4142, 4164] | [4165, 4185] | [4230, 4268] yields -0.5 angstroms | 22.6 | 23.4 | 23.4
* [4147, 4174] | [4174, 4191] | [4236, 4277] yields 0.0 angstroms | 23.1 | 23.1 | 23.2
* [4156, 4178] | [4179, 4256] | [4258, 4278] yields -0.9 angstroms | 23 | 23.2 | 22.9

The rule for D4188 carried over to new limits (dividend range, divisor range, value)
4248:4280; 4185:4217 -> 1.03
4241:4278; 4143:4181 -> 1.06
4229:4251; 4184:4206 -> 1.04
